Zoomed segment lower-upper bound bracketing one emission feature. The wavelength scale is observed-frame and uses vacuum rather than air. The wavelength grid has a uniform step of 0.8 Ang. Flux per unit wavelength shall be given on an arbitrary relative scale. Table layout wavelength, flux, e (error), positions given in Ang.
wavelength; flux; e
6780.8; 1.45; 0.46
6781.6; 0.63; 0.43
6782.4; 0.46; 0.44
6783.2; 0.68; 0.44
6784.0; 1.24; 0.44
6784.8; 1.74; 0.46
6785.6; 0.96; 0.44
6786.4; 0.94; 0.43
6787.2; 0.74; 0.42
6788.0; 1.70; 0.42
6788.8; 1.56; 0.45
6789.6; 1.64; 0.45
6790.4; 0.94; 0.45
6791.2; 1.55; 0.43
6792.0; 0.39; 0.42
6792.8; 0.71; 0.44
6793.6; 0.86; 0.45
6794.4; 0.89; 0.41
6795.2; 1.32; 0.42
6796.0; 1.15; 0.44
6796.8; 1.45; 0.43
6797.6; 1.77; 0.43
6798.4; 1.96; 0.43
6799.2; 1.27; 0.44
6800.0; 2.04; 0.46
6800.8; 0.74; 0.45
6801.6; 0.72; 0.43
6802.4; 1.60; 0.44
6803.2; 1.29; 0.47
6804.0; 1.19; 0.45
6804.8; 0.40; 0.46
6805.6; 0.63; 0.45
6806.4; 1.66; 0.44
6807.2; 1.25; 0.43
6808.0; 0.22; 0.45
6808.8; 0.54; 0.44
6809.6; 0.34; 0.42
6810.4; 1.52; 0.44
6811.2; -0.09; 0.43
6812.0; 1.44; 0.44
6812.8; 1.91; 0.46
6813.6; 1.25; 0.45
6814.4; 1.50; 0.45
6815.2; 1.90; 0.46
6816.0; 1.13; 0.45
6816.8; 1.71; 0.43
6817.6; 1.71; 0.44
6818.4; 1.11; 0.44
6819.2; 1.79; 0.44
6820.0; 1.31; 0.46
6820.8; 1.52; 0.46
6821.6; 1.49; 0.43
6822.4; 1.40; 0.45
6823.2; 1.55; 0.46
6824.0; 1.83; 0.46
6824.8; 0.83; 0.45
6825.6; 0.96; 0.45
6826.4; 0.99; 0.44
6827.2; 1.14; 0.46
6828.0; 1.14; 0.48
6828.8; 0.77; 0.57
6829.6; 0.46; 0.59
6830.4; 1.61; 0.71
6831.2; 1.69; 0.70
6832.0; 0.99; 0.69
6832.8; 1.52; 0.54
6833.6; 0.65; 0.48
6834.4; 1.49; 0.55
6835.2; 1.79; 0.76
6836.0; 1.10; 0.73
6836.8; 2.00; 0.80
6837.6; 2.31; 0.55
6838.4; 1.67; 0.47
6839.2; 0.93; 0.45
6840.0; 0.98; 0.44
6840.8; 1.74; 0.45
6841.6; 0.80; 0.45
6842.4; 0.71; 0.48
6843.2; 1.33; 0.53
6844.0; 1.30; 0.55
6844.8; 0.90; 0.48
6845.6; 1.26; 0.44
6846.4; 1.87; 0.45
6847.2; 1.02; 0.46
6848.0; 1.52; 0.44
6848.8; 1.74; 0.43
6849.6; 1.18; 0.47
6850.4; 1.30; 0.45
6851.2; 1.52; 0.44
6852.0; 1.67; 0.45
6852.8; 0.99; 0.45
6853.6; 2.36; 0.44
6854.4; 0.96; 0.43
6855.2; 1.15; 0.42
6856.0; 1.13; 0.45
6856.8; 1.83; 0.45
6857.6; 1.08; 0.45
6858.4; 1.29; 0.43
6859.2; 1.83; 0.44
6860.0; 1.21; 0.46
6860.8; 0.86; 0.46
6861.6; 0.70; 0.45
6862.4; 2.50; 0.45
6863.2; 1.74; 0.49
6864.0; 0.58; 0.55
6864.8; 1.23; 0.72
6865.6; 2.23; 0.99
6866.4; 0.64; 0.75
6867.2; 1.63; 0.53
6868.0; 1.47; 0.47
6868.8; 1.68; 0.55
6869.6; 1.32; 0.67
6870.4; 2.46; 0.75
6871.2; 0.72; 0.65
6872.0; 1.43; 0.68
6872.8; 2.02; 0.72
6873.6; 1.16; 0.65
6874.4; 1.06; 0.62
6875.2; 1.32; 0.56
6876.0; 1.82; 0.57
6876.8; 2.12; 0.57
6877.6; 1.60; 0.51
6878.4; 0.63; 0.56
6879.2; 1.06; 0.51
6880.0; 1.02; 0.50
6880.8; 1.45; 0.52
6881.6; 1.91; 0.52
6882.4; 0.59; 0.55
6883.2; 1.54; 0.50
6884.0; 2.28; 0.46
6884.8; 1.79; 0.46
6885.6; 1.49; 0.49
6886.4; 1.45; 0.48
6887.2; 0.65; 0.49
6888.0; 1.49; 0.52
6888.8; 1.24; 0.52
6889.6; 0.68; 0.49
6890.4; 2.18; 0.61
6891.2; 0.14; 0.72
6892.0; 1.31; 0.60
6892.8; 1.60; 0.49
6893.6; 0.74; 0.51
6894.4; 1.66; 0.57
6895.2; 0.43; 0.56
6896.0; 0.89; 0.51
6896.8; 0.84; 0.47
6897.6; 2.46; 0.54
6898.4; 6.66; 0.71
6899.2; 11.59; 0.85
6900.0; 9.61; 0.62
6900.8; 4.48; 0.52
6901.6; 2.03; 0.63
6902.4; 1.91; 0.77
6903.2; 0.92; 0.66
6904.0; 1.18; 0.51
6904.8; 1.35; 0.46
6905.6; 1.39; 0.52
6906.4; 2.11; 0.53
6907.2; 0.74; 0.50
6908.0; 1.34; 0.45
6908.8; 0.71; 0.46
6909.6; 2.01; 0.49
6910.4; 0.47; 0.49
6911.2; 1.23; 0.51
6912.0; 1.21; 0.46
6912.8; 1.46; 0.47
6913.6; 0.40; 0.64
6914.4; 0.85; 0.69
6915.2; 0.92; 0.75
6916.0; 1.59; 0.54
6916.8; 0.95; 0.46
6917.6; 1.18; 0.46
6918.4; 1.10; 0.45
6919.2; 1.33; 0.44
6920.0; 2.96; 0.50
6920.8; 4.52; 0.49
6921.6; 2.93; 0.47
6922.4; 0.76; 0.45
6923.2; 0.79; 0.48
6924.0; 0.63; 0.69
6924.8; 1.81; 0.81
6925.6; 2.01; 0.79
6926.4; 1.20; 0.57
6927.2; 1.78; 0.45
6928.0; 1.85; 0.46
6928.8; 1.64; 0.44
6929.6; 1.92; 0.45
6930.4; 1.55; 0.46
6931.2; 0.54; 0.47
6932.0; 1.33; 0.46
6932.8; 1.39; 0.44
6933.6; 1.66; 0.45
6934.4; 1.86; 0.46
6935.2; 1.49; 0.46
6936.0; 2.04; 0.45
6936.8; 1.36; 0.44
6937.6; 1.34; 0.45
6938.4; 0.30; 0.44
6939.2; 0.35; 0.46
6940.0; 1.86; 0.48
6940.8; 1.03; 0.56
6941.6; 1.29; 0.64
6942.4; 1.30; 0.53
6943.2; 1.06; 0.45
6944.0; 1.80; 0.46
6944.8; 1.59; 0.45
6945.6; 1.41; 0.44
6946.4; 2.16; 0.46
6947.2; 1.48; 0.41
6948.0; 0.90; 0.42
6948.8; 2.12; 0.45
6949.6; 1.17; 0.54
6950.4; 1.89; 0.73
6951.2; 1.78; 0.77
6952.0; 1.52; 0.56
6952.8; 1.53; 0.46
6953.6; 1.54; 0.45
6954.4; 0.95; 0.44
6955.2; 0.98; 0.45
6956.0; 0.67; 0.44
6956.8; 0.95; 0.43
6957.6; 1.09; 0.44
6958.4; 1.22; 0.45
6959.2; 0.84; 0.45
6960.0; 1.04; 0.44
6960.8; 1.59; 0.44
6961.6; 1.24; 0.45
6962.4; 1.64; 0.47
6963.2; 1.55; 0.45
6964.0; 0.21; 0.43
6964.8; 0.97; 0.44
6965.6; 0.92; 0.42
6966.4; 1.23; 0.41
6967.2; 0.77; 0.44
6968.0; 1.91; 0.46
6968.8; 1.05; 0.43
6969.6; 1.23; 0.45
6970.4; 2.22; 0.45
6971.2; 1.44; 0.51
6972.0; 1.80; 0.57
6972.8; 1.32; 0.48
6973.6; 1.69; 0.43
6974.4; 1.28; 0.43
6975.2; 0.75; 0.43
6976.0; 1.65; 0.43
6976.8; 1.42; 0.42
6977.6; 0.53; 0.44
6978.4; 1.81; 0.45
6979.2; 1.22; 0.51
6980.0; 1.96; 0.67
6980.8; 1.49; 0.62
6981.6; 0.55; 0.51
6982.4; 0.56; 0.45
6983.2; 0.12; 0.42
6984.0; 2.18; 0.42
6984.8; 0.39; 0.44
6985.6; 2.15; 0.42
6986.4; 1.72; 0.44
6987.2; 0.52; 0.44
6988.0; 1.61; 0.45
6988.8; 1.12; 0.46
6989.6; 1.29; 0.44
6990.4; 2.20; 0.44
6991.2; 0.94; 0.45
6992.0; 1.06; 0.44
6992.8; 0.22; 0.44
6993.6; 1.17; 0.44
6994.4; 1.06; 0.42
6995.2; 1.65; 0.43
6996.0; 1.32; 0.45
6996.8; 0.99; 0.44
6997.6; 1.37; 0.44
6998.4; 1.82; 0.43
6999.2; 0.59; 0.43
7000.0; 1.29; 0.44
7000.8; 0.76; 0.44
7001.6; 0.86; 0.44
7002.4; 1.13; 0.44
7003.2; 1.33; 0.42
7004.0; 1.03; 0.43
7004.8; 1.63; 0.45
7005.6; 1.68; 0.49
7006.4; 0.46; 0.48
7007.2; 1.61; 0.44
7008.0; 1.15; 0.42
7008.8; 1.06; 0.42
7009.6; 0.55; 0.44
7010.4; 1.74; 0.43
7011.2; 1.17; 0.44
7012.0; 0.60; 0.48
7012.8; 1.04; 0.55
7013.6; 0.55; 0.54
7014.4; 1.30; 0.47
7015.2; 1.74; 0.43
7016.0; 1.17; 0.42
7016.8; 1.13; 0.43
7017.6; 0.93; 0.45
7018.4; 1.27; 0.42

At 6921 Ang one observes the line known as [N II] 6583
